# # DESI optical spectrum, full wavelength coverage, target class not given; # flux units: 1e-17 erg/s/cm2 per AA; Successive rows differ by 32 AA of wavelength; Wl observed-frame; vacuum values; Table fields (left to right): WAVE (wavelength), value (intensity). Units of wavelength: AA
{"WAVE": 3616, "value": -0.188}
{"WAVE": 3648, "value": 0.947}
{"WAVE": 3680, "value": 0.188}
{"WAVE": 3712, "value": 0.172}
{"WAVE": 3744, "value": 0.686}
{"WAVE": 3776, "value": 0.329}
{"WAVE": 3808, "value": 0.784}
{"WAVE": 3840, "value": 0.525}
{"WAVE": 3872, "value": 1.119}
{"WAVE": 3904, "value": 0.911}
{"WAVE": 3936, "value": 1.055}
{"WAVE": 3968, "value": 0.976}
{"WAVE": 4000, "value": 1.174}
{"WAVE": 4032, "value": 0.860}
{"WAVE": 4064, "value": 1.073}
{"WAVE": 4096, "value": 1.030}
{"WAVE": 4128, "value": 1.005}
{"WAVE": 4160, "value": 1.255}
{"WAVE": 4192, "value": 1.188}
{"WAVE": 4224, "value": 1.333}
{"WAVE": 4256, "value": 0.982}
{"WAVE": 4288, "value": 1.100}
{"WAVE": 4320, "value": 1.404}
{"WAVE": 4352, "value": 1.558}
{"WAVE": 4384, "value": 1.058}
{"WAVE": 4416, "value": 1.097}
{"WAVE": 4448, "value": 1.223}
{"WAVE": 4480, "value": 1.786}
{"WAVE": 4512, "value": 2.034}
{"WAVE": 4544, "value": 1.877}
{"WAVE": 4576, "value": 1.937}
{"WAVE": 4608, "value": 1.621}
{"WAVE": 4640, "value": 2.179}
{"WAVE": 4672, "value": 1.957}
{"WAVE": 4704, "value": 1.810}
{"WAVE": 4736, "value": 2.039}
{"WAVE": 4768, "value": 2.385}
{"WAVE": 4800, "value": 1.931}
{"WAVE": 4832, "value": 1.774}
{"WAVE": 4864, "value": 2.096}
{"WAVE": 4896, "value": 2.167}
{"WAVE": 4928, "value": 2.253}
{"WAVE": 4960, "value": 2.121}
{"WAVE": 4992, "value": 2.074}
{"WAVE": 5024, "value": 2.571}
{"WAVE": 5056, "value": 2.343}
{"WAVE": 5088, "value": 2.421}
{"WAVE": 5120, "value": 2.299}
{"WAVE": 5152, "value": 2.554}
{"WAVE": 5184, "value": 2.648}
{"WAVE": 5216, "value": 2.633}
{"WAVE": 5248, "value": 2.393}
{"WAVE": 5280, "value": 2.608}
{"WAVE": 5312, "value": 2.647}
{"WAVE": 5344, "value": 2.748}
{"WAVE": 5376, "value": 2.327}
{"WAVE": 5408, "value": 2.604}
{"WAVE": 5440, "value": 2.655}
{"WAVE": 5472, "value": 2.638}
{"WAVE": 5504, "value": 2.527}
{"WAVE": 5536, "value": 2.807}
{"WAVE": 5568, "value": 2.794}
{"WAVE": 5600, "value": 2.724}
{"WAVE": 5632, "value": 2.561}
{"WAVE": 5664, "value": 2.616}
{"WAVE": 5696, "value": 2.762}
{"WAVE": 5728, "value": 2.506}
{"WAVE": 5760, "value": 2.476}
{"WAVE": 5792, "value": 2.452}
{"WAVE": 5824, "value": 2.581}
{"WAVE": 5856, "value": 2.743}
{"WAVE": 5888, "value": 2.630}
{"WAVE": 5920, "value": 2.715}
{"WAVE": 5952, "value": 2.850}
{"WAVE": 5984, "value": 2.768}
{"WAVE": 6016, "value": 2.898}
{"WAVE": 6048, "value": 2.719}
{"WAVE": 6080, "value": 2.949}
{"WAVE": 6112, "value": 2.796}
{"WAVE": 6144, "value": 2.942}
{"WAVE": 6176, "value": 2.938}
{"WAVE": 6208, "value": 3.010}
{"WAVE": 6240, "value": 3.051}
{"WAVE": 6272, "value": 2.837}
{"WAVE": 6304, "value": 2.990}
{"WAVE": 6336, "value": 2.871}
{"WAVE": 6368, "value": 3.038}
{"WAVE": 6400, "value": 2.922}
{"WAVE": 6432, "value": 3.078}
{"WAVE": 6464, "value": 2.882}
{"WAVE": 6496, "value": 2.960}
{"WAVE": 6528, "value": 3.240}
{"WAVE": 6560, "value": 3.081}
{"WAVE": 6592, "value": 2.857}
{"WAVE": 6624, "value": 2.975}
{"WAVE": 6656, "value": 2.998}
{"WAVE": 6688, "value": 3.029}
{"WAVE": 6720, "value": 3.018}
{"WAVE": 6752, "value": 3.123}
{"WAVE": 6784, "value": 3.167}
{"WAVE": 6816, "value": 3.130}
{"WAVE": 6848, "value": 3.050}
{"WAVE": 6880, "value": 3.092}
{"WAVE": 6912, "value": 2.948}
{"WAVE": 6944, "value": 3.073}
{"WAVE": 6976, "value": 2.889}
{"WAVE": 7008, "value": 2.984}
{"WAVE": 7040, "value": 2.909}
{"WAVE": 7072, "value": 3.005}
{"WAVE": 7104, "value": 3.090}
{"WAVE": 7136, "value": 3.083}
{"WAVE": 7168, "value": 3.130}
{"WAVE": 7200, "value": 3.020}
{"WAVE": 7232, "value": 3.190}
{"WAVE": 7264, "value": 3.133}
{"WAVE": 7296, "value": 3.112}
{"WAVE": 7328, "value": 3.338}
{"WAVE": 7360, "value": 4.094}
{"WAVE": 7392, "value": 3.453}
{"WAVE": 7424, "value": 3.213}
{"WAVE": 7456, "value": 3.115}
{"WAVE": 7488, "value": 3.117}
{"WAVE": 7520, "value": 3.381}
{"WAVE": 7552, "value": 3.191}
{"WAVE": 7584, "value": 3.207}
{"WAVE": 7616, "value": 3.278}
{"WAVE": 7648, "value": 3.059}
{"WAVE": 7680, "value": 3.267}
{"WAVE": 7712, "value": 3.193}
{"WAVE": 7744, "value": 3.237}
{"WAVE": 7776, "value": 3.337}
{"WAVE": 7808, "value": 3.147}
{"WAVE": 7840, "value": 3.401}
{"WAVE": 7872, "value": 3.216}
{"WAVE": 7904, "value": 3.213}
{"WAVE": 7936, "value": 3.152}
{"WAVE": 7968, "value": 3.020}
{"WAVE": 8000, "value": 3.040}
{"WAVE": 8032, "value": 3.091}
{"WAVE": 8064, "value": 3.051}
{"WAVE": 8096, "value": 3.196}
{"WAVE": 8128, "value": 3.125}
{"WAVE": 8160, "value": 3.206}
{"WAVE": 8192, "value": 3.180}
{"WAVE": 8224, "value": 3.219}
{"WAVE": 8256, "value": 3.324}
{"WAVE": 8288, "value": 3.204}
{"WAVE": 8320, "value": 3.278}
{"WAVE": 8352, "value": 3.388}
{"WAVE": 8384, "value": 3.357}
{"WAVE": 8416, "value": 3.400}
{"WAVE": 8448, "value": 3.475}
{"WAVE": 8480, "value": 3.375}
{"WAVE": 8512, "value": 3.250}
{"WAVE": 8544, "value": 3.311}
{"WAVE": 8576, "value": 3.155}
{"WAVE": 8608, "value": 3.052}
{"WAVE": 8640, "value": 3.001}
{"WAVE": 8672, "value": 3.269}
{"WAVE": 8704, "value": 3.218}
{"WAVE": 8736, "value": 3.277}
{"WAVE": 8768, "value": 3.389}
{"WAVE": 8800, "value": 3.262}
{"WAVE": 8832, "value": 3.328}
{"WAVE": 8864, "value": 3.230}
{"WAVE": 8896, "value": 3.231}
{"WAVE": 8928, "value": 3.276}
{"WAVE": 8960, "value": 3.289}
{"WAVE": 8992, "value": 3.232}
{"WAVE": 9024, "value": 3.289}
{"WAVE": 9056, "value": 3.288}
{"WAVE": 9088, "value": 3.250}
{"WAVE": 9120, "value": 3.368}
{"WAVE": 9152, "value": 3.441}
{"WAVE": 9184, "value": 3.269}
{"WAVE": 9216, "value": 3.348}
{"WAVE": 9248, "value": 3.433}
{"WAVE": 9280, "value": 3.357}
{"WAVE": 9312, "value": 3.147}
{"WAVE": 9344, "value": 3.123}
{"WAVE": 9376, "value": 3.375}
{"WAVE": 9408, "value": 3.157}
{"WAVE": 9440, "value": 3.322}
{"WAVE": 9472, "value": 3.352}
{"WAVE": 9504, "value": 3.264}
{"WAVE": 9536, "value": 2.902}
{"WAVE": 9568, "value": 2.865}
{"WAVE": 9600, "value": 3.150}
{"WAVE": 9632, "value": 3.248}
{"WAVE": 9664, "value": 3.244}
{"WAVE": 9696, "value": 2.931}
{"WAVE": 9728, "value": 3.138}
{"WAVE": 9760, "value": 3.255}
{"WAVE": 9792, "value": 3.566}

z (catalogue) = 0.120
